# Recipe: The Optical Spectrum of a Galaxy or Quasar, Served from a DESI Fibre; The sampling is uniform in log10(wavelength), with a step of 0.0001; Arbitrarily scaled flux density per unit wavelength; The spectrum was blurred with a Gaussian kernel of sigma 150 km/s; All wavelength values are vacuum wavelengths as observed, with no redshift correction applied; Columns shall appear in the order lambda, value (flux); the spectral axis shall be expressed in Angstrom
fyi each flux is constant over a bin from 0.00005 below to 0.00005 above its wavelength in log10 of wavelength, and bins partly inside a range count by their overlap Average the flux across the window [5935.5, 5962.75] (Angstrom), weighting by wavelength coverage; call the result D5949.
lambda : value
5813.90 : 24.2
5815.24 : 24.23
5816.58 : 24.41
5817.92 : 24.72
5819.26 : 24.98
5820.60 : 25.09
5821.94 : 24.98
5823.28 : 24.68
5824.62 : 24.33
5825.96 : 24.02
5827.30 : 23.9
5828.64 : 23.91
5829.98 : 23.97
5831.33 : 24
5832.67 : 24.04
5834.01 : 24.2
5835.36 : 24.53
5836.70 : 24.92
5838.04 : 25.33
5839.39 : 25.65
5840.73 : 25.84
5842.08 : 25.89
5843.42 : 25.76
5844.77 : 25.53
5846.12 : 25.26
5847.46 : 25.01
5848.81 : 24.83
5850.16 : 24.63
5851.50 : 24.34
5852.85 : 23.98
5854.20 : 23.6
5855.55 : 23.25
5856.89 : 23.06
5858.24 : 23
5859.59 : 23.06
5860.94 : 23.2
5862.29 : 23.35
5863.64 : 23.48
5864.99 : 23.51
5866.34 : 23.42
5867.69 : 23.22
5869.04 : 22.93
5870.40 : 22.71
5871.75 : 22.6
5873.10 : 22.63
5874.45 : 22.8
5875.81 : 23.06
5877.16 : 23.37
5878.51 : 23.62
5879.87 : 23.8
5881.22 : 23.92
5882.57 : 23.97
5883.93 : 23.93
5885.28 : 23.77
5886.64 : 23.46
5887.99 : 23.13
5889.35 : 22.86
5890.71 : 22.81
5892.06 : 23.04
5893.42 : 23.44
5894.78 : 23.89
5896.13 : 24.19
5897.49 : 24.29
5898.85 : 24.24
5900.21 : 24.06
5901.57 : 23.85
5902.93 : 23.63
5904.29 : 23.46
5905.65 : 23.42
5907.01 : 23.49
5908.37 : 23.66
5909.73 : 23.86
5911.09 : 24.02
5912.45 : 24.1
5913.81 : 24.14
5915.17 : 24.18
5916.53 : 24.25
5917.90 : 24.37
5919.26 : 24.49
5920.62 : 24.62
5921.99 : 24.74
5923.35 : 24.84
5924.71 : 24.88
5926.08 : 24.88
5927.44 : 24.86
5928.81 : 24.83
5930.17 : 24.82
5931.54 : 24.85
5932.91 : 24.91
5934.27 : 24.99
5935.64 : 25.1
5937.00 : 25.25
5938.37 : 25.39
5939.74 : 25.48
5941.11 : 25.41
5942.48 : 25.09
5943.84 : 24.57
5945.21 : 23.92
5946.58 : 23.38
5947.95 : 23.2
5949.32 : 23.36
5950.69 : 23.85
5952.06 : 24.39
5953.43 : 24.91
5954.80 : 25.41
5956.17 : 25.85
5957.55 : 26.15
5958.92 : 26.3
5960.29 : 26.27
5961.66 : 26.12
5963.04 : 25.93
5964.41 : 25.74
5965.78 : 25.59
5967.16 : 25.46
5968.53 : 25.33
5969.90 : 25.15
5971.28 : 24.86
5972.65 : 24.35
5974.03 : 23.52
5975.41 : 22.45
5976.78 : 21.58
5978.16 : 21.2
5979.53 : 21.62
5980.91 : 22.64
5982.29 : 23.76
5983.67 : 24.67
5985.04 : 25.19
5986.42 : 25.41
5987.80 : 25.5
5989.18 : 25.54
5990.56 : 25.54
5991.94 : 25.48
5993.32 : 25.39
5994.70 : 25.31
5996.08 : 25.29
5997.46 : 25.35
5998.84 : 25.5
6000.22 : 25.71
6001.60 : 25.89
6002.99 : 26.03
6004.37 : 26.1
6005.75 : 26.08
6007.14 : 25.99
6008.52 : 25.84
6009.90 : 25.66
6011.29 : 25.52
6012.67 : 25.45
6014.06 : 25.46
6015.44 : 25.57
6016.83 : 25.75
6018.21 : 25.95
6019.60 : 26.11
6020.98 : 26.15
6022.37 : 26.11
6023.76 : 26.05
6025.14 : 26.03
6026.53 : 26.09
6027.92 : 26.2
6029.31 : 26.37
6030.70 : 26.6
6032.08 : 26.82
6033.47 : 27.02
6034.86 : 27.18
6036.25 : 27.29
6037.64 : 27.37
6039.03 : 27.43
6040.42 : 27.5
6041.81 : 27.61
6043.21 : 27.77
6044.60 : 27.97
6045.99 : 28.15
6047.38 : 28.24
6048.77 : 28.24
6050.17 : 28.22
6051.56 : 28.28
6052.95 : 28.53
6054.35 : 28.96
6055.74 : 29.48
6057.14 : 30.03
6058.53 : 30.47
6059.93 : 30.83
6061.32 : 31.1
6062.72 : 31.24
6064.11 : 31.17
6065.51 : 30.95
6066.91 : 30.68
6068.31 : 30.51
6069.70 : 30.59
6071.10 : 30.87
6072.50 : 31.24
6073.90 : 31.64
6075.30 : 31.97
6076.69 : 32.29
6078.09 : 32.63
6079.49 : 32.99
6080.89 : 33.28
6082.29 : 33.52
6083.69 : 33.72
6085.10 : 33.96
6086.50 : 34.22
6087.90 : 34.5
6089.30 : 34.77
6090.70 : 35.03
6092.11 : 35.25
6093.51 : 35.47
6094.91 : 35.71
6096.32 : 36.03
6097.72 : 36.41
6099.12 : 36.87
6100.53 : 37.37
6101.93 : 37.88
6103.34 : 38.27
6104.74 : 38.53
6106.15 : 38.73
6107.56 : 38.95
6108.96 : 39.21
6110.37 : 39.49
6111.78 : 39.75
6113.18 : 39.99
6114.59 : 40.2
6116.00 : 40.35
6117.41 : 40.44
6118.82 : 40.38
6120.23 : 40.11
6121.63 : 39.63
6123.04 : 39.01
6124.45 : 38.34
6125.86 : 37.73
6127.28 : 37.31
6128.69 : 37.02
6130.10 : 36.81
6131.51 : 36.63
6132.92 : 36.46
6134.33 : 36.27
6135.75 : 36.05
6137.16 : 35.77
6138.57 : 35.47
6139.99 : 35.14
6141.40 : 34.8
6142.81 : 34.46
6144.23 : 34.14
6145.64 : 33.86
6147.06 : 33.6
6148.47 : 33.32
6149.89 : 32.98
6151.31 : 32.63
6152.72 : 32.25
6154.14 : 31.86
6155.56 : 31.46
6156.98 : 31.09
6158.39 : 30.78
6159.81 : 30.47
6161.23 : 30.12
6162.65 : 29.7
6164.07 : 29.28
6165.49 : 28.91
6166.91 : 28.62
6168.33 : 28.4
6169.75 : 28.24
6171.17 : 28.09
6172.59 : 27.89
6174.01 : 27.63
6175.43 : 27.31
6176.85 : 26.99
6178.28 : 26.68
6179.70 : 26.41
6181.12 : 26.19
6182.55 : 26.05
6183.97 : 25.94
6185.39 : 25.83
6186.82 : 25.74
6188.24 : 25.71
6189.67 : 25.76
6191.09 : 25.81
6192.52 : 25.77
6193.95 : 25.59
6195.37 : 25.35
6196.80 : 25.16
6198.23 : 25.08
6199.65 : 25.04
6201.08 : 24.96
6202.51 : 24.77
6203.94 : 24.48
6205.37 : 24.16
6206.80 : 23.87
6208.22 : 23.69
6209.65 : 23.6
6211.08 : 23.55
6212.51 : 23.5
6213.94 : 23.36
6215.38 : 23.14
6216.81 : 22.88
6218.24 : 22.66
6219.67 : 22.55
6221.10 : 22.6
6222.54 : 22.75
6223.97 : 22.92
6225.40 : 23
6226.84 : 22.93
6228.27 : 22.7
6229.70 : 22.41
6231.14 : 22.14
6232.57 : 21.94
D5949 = 25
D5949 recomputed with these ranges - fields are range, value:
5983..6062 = 26.8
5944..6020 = 25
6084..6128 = 37.7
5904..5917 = 23.9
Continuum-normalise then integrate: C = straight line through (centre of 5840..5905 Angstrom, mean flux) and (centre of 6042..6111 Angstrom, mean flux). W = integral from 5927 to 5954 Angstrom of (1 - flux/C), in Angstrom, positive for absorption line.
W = 2.2 Angstrom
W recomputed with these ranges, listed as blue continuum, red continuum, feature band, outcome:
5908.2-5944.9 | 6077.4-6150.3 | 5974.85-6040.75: 9.6 Angstrom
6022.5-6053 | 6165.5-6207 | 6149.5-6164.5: -2.7 Angstrom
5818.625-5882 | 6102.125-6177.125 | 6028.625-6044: 1.8 Angstrom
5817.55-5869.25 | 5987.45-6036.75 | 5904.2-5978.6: 2.0 Angstrom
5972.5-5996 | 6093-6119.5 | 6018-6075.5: 5.4 Angstrom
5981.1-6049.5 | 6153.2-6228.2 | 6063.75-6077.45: -2.7 Angstrom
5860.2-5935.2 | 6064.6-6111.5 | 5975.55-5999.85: 3.9 Angstrom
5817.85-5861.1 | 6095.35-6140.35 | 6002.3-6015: 2.7 Angstrom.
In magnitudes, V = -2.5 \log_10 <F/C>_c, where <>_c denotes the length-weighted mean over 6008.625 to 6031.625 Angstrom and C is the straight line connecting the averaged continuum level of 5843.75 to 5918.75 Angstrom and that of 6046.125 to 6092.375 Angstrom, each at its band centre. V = 0.14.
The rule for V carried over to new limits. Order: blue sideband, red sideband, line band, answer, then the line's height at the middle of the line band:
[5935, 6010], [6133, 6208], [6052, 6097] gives -0.19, 27.1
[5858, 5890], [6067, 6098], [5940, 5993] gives 0.13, 27.8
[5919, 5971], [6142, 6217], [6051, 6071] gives -0.15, 26.3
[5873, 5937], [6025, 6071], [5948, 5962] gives 0.02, 25.6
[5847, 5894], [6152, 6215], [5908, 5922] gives -0.01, 23.9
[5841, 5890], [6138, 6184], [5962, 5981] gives 0.09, 26.1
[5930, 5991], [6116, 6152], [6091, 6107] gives -0.09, 34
